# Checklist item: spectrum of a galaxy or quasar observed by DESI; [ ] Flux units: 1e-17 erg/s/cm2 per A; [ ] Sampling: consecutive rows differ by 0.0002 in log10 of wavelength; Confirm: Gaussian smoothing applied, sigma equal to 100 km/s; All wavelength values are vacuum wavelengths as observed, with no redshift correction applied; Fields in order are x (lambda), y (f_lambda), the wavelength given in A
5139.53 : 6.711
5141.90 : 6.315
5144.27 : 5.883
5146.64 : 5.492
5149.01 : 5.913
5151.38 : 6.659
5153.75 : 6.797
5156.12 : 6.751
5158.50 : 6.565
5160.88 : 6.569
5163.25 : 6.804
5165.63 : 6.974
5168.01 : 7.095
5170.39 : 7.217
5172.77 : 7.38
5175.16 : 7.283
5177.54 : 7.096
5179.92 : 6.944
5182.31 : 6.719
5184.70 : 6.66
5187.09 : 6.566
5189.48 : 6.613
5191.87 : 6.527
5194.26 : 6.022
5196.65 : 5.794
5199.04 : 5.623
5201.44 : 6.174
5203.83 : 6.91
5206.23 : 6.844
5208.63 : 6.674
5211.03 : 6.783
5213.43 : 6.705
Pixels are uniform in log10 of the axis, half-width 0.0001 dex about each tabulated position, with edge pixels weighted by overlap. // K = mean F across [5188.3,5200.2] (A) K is 6.12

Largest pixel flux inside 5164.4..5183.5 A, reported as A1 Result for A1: 7.38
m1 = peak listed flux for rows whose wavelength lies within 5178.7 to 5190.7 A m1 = 6.944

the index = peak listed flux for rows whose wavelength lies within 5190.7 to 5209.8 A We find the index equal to 6.91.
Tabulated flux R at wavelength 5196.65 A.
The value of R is 5.794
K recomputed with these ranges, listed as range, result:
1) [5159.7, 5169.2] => 6.86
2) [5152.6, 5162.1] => 6.67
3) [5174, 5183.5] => 7.01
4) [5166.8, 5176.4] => 7.24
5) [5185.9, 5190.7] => 6.59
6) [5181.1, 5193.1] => 6.61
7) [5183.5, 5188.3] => 6.61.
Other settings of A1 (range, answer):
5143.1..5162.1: 6.797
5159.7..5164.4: 6.804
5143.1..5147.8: 5.883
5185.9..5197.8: 6.613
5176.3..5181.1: 7.096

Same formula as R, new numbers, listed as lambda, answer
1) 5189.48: 6.613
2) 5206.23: 6.844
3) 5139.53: 6.711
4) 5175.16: 7.283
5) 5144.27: 5.883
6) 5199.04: 5.623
